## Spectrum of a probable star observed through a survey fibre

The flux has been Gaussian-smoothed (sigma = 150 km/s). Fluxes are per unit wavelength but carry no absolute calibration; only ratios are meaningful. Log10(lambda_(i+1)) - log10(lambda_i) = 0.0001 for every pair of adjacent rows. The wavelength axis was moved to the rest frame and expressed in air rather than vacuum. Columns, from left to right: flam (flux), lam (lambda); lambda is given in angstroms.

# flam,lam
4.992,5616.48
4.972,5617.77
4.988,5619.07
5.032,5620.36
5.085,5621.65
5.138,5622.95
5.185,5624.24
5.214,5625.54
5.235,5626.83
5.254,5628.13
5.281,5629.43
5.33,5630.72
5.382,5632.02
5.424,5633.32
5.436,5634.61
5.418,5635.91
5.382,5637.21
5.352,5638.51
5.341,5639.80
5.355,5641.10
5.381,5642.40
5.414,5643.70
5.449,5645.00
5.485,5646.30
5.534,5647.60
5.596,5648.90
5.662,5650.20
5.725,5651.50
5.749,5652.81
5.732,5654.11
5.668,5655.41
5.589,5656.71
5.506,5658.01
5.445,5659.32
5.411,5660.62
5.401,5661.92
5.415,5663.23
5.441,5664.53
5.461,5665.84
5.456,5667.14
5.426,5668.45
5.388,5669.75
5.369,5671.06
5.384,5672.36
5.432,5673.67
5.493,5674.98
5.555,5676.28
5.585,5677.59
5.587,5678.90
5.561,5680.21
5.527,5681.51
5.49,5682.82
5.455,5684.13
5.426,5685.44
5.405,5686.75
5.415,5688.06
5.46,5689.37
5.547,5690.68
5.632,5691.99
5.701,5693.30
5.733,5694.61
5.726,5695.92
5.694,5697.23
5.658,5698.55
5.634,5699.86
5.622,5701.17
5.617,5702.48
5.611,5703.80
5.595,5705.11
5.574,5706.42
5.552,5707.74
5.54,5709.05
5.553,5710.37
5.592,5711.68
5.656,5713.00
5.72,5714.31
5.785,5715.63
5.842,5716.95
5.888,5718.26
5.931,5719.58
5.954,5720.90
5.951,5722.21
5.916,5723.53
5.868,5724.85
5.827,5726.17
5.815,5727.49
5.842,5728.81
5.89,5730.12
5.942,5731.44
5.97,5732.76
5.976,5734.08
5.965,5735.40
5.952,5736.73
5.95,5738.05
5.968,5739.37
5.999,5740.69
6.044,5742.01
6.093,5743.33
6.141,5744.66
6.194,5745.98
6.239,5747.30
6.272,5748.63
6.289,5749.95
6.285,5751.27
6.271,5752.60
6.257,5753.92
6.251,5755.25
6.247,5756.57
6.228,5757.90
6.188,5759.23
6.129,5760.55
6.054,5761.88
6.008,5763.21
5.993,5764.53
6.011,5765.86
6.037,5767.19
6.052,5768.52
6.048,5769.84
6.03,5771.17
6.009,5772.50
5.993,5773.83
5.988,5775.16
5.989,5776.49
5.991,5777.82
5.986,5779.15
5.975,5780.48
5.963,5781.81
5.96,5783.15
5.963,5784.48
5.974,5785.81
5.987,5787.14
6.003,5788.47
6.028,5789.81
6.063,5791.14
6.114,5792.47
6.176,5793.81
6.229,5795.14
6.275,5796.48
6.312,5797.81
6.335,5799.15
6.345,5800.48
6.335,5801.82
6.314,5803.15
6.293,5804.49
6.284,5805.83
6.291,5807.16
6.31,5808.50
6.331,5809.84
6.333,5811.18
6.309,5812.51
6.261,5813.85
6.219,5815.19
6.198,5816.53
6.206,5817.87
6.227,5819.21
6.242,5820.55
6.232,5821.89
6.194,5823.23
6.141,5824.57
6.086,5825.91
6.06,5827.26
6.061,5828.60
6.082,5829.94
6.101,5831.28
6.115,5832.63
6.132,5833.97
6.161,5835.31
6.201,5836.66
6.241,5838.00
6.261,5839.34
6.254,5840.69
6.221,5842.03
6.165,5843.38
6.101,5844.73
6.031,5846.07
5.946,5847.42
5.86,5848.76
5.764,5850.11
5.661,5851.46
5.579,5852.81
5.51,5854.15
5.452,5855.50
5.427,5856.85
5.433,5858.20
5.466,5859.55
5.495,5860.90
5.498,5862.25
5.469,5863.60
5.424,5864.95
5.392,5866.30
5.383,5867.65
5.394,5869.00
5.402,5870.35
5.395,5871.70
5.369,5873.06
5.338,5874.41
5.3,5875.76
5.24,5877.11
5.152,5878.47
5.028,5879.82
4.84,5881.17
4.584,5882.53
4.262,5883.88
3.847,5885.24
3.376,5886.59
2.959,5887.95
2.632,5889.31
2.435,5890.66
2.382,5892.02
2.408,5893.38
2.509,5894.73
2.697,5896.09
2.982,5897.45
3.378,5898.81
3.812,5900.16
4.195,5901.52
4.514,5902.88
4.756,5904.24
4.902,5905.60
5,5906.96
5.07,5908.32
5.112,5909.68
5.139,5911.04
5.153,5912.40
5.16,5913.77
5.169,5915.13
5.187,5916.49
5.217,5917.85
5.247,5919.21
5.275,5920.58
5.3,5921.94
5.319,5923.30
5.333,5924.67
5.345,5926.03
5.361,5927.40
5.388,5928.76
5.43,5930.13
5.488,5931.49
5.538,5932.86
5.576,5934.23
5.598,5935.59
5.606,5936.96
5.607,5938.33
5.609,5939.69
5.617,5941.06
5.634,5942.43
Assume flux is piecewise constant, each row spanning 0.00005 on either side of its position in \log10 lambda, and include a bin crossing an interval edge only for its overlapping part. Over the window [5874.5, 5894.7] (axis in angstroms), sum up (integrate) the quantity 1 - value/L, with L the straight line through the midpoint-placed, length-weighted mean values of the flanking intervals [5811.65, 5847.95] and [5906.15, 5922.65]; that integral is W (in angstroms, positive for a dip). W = 6.0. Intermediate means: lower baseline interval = 6.17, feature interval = 3.89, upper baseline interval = 5.17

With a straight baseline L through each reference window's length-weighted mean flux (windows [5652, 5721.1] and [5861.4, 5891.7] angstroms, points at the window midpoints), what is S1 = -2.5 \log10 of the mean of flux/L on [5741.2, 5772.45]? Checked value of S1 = -0.171 mag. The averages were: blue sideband 5.57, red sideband 4.69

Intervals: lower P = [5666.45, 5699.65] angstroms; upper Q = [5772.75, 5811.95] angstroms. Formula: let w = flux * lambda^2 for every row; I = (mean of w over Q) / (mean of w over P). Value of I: 1.2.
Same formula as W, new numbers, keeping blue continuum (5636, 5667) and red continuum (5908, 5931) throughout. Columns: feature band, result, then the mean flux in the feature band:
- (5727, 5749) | -2.4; 6.01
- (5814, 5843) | -4.6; 6.17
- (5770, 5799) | -3.7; 6.05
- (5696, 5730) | -1.8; 5.73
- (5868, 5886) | 1.0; 5.01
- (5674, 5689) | -0.1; 5.5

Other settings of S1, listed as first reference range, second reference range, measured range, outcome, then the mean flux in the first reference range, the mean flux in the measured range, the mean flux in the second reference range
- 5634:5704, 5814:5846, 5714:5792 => -0.030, 5.52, 6.02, 6.17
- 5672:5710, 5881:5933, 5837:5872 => -0.212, 5.56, 5.71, 4.41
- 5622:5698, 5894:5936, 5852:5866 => -0.104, 5.47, 5.47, 4.84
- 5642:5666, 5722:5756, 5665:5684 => 0.035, 5.53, 5.48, 6.05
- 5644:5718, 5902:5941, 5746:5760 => -0.144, 5.56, 6.25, 5.26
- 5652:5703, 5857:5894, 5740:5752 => -0.181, 5.53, 6.17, 4.64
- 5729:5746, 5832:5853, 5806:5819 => -0.042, 6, 6.27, 6.05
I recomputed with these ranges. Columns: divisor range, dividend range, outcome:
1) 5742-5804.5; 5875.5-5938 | 0.78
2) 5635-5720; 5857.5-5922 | 0.89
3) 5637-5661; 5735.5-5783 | 1.15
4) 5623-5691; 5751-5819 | 1.18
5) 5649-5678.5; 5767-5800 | 1.15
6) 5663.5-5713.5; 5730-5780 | 1.12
